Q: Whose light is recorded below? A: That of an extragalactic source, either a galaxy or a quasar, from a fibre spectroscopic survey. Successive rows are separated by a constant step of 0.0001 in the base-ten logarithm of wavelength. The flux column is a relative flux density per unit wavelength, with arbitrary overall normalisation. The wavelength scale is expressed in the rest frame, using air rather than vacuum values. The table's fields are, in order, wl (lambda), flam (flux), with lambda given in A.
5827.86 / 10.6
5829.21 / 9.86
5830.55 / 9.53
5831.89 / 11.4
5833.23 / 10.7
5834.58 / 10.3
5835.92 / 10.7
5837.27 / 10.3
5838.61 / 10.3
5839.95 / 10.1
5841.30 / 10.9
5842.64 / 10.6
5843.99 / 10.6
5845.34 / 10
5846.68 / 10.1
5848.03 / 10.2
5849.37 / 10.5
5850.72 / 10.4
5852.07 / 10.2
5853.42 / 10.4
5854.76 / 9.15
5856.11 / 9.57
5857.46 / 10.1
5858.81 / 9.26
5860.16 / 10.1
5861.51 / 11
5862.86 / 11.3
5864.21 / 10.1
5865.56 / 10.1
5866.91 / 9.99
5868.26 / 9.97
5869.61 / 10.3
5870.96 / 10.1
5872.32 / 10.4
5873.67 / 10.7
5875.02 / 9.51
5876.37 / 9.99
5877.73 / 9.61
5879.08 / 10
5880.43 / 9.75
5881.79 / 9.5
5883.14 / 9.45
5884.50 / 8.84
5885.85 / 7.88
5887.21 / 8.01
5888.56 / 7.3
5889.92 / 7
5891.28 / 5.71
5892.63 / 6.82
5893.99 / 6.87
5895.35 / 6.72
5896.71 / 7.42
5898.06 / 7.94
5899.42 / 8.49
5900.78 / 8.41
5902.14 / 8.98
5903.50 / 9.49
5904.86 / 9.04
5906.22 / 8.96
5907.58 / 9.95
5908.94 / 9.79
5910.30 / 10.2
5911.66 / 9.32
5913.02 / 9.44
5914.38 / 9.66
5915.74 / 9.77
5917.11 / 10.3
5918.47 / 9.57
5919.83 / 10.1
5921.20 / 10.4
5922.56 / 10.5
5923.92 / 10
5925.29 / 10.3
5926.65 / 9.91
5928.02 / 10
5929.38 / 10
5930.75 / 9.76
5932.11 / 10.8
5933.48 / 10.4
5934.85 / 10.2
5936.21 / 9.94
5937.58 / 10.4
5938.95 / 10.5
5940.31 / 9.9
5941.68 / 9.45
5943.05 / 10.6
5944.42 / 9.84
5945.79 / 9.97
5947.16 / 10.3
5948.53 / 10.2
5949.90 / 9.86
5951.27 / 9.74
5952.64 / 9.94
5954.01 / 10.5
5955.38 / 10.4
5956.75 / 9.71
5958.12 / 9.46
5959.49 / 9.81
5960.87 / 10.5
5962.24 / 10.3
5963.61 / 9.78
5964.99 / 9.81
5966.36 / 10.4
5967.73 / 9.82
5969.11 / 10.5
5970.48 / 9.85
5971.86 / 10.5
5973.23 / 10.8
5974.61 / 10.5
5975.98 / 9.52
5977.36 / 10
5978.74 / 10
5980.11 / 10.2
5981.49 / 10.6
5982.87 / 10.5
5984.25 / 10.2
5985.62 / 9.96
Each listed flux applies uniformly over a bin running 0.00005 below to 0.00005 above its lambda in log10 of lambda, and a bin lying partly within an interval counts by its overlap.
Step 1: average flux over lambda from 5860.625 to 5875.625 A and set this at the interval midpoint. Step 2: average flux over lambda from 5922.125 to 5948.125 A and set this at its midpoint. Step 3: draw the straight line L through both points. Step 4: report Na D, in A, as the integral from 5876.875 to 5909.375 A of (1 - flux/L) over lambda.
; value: 5.83 A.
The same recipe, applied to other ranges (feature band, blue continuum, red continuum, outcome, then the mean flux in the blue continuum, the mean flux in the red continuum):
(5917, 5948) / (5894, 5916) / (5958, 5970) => -2.3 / 8.9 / 10.1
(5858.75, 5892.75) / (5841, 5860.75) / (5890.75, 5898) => -4.5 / 10.1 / 6.84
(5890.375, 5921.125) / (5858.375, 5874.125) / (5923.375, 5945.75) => 4.2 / 10.3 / 10.1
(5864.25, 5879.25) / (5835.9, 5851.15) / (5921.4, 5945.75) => 0.4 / 10.4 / 10.1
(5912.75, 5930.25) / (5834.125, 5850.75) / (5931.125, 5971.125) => 0.3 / 10.4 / 10.1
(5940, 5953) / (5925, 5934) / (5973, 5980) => 0.2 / 10.2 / 10.1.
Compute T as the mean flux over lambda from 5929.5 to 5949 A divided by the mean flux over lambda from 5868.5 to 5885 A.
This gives 1.03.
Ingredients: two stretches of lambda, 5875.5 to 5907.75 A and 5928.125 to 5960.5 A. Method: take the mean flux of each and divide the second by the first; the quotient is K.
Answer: 1.20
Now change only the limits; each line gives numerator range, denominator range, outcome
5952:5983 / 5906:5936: 1.02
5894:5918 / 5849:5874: 0.88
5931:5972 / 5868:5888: 1.05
